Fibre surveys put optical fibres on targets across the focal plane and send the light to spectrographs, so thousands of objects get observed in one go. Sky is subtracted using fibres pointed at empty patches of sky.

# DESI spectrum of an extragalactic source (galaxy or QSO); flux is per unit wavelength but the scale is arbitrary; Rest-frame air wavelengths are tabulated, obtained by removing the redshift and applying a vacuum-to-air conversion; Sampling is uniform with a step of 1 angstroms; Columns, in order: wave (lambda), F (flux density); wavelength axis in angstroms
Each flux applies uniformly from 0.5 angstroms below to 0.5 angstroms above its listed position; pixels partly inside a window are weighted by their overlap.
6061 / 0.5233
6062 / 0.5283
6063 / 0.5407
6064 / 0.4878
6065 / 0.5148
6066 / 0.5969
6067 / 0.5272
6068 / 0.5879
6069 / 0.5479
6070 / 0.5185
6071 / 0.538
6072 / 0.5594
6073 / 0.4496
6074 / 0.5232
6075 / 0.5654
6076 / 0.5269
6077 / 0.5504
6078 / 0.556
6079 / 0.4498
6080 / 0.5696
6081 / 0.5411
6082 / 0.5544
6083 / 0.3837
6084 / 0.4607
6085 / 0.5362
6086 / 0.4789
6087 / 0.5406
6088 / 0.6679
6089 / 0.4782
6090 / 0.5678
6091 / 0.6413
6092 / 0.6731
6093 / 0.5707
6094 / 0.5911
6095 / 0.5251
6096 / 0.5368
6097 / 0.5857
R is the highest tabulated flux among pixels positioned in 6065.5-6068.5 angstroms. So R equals 0.5969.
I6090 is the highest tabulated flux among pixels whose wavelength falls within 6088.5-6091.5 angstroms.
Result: 0.6413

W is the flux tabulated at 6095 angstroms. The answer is 0.5251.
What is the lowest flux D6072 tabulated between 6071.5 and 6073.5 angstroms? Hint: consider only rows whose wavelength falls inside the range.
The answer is 0.4496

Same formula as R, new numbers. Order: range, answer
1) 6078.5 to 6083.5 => 0.5696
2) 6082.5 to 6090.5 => 0.6679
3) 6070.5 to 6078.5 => 0.5654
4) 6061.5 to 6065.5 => 0.5407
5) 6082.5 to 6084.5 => 0.4607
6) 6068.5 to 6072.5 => 0.5594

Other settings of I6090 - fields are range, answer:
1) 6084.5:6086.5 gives 0.5362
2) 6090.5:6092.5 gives 0.6731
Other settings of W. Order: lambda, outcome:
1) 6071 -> 0.538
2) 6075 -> 0.5654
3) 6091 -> 0.6413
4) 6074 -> 0.5232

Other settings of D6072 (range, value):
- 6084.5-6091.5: 0.4782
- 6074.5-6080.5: 0.4498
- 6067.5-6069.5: 0.5479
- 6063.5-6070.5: 0.4878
